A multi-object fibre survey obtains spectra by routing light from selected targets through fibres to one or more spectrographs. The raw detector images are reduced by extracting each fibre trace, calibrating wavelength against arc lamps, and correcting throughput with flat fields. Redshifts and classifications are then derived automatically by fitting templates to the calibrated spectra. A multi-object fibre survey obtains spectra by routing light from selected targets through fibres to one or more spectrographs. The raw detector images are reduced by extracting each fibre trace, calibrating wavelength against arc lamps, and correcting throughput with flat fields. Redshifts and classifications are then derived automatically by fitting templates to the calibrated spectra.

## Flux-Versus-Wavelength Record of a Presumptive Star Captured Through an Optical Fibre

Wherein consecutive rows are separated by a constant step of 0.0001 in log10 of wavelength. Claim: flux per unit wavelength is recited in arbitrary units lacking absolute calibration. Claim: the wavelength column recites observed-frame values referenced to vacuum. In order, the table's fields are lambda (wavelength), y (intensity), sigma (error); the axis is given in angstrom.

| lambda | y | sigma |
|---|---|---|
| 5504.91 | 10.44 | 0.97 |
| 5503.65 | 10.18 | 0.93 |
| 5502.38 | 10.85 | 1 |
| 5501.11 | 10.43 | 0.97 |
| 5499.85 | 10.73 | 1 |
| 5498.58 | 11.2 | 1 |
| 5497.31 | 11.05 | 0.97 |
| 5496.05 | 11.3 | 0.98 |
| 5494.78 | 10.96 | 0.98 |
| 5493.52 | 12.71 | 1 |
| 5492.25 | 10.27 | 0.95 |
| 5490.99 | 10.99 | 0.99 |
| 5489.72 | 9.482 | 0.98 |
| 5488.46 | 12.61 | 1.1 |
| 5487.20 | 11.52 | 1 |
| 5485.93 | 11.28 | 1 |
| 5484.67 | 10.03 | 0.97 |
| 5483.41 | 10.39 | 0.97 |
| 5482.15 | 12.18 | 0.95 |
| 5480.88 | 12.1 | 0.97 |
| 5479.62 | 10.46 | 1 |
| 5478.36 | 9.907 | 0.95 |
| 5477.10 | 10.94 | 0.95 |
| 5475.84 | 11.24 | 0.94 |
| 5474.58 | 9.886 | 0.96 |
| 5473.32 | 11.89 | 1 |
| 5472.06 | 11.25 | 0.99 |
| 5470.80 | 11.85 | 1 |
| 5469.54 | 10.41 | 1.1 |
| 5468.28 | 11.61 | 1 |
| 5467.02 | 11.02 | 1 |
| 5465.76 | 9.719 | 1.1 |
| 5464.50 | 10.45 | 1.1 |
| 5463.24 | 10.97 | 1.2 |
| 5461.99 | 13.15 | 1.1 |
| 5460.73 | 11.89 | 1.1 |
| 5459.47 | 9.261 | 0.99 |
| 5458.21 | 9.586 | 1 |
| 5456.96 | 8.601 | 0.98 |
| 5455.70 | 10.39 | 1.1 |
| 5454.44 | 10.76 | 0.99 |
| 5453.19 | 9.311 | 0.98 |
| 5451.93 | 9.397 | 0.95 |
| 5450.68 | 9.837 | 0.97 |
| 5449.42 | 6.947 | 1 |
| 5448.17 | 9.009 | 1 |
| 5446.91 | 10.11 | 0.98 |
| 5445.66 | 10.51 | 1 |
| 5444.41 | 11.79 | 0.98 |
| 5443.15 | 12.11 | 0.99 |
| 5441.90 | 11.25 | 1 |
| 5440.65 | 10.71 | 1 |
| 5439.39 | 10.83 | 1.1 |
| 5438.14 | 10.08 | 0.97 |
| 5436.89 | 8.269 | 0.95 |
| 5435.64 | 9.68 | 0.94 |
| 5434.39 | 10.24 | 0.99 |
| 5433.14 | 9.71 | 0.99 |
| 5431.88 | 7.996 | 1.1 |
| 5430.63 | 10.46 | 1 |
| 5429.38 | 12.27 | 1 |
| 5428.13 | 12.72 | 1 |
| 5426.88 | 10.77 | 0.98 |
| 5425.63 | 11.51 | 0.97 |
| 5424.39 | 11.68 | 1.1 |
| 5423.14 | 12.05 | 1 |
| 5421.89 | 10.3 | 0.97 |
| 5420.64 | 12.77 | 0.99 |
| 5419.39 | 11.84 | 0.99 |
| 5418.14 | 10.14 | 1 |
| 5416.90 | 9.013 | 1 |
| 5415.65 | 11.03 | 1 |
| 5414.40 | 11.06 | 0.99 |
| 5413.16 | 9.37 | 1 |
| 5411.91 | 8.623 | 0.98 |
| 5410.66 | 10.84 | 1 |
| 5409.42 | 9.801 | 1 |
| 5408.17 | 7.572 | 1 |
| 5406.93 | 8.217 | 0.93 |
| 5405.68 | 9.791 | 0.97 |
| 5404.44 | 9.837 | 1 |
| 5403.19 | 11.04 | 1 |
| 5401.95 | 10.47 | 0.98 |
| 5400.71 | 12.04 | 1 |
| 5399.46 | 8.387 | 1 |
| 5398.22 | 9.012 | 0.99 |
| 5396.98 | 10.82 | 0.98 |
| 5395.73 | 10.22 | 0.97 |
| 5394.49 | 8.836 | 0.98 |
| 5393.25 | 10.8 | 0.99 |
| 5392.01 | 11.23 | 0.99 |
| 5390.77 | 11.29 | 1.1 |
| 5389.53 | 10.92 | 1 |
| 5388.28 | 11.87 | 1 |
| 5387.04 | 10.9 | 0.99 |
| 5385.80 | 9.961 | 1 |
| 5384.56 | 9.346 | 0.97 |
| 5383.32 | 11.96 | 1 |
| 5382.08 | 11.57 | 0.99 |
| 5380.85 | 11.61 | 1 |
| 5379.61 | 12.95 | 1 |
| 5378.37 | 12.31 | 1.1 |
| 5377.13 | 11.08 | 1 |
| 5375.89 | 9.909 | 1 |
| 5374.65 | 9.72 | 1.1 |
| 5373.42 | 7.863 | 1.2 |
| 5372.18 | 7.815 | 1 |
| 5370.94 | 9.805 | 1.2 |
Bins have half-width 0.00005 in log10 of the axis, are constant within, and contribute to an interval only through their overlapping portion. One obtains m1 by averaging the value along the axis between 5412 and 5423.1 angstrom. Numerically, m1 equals 10.7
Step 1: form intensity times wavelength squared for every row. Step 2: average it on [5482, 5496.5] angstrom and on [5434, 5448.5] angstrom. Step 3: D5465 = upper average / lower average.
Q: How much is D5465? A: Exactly 1.1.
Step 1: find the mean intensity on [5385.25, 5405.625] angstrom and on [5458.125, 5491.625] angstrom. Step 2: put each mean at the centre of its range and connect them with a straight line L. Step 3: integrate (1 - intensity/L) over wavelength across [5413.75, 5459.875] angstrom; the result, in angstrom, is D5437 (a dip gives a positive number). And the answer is 1.49 angstrom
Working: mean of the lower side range 10.5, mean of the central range 10.4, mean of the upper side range 11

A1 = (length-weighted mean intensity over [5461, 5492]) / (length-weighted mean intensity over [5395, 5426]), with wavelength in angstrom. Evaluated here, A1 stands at 1.08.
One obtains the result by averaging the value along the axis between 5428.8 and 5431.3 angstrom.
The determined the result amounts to 11.3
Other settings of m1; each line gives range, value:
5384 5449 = 10.4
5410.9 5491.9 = 10.6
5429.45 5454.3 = 9.98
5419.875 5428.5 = 11.7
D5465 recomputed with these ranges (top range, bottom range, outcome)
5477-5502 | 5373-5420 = 1.10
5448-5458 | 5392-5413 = 0.97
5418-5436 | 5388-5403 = 1.06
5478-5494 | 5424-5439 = 1.08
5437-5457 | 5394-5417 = 1.05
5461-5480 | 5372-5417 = 1.10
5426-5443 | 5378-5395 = 0.96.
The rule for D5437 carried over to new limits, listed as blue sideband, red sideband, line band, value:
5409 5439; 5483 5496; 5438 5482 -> 1.0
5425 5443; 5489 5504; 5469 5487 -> -0.4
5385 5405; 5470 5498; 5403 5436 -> 0.8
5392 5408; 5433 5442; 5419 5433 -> -1.7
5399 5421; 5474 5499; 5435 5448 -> 0.0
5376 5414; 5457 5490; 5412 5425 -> -0.3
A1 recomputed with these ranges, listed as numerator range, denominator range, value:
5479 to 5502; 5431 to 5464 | 1.10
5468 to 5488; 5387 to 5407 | 1.07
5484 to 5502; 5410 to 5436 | 1.03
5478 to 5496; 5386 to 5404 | 1.05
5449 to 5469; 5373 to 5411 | 0.98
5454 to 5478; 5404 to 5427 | 1.04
